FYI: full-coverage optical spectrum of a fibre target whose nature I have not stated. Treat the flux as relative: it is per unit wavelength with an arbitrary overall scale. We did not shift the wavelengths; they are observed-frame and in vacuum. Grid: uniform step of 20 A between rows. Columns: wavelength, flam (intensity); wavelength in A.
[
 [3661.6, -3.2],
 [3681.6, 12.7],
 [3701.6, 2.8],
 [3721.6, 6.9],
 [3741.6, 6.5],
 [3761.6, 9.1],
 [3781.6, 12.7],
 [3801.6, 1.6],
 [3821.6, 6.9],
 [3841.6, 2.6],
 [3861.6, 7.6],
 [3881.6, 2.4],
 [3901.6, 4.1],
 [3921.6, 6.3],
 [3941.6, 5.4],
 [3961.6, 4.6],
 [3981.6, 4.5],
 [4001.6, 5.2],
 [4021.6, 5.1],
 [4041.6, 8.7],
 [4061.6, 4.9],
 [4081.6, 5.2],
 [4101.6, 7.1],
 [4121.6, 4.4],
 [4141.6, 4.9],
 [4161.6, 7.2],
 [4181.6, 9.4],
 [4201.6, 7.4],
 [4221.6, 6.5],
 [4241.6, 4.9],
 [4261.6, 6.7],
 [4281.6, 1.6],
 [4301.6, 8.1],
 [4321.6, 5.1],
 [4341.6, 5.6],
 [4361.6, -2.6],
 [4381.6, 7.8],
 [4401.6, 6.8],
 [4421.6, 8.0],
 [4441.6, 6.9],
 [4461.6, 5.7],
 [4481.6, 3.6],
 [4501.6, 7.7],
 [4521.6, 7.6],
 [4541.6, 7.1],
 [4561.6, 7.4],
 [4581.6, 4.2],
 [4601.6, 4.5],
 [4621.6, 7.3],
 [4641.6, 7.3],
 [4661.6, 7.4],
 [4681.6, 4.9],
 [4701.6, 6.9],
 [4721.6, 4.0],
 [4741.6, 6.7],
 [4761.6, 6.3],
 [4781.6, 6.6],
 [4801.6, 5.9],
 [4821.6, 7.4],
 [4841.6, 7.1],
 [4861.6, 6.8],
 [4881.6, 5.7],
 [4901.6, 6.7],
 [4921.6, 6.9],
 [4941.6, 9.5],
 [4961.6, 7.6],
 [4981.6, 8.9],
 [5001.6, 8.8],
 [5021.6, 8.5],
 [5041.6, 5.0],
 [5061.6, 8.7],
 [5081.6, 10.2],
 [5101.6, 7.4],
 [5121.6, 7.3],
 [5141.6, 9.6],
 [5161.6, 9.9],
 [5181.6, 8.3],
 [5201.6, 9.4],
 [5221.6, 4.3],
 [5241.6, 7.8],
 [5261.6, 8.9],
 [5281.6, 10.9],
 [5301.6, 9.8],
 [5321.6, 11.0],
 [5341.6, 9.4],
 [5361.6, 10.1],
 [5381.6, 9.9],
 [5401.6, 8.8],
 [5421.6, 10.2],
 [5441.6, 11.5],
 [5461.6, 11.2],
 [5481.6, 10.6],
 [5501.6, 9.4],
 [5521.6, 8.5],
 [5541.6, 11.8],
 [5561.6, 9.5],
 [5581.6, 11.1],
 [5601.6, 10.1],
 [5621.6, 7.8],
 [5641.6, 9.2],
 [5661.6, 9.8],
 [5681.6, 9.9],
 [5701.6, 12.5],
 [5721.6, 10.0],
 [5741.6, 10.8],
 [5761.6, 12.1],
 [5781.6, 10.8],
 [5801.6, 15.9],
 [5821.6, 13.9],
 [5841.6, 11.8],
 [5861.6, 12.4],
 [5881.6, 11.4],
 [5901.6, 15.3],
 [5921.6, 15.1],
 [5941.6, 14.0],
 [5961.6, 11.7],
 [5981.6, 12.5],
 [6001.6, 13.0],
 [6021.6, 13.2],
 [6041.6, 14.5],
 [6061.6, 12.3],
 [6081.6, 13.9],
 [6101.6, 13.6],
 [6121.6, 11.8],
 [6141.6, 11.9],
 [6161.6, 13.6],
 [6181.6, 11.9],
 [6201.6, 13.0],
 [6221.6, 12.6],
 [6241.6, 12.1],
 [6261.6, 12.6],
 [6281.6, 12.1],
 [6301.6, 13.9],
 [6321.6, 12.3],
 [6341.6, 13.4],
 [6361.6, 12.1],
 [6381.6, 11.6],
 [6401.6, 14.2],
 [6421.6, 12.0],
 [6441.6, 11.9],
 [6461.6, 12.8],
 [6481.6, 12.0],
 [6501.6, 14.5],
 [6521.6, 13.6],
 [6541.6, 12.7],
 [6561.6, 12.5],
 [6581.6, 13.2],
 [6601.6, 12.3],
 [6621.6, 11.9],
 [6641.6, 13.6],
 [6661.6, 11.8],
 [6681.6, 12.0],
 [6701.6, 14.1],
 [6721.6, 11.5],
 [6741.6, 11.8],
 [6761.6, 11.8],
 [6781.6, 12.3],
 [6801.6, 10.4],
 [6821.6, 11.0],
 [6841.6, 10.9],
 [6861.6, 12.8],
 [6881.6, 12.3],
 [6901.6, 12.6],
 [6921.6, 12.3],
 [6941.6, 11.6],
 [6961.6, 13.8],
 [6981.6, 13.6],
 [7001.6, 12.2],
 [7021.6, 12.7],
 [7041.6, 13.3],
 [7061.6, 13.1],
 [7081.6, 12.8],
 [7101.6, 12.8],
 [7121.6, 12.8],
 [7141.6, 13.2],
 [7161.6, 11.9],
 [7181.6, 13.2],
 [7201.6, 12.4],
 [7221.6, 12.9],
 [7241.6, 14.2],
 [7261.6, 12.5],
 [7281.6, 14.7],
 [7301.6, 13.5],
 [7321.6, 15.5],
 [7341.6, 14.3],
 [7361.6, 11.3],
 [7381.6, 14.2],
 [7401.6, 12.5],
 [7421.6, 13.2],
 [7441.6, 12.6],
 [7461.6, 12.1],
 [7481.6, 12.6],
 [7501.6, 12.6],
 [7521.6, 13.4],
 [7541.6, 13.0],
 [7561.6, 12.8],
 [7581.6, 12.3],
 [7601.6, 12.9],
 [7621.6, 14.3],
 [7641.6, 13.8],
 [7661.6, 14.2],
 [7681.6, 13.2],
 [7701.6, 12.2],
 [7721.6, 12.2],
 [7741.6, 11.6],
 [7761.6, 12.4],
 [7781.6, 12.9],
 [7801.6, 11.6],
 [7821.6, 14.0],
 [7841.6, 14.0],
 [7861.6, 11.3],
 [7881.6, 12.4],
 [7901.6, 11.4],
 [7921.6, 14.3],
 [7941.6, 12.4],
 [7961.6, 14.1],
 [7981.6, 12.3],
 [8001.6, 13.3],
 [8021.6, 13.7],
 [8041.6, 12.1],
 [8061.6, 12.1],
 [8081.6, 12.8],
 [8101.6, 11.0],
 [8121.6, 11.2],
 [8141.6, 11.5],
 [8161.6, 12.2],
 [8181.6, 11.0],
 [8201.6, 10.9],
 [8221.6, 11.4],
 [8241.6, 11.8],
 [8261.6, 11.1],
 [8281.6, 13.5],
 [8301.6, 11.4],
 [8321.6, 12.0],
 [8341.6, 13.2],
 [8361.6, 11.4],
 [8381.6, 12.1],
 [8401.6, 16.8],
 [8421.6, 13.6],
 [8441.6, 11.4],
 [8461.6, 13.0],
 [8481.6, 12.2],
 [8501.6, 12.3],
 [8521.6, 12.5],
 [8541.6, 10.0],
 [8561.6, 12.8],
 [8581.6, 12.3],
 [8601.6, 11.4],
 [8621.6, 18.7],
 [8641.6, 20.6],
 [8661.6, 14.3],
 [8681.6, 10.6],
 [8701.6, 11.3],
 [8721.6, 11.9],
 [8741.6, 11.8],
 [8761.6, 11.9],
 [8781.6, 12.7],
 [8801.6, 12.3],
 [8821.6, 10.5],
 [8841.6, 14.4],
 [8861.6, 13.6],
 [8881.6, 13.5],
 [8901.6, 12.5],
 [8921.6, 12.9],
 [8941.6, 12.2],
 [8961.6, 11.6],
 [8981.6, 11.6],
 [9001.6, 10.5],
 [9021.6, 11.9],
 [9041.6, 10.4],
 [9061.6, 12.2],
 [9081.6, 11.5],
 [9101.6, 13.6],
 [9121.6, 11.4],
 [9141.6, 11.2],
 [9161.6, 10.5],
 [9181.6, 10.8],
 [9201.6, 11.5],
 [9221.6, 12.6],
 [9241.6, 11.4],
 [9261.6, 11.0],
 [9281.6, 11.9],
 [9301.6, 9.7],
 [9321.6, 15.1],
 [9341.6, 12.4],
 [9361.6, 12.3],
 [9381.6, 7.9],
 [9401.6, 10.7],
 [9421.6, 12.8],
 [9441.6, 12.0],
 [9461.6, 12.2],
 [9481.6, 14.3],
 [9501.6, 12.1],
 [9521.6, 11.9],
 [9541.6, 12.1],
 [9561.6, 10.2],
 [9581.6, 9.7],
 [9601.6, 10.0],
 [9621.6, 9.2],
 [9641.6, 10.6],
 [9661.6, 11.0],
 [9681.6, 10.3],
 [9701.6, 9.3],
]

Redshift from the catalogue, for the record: 0.31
